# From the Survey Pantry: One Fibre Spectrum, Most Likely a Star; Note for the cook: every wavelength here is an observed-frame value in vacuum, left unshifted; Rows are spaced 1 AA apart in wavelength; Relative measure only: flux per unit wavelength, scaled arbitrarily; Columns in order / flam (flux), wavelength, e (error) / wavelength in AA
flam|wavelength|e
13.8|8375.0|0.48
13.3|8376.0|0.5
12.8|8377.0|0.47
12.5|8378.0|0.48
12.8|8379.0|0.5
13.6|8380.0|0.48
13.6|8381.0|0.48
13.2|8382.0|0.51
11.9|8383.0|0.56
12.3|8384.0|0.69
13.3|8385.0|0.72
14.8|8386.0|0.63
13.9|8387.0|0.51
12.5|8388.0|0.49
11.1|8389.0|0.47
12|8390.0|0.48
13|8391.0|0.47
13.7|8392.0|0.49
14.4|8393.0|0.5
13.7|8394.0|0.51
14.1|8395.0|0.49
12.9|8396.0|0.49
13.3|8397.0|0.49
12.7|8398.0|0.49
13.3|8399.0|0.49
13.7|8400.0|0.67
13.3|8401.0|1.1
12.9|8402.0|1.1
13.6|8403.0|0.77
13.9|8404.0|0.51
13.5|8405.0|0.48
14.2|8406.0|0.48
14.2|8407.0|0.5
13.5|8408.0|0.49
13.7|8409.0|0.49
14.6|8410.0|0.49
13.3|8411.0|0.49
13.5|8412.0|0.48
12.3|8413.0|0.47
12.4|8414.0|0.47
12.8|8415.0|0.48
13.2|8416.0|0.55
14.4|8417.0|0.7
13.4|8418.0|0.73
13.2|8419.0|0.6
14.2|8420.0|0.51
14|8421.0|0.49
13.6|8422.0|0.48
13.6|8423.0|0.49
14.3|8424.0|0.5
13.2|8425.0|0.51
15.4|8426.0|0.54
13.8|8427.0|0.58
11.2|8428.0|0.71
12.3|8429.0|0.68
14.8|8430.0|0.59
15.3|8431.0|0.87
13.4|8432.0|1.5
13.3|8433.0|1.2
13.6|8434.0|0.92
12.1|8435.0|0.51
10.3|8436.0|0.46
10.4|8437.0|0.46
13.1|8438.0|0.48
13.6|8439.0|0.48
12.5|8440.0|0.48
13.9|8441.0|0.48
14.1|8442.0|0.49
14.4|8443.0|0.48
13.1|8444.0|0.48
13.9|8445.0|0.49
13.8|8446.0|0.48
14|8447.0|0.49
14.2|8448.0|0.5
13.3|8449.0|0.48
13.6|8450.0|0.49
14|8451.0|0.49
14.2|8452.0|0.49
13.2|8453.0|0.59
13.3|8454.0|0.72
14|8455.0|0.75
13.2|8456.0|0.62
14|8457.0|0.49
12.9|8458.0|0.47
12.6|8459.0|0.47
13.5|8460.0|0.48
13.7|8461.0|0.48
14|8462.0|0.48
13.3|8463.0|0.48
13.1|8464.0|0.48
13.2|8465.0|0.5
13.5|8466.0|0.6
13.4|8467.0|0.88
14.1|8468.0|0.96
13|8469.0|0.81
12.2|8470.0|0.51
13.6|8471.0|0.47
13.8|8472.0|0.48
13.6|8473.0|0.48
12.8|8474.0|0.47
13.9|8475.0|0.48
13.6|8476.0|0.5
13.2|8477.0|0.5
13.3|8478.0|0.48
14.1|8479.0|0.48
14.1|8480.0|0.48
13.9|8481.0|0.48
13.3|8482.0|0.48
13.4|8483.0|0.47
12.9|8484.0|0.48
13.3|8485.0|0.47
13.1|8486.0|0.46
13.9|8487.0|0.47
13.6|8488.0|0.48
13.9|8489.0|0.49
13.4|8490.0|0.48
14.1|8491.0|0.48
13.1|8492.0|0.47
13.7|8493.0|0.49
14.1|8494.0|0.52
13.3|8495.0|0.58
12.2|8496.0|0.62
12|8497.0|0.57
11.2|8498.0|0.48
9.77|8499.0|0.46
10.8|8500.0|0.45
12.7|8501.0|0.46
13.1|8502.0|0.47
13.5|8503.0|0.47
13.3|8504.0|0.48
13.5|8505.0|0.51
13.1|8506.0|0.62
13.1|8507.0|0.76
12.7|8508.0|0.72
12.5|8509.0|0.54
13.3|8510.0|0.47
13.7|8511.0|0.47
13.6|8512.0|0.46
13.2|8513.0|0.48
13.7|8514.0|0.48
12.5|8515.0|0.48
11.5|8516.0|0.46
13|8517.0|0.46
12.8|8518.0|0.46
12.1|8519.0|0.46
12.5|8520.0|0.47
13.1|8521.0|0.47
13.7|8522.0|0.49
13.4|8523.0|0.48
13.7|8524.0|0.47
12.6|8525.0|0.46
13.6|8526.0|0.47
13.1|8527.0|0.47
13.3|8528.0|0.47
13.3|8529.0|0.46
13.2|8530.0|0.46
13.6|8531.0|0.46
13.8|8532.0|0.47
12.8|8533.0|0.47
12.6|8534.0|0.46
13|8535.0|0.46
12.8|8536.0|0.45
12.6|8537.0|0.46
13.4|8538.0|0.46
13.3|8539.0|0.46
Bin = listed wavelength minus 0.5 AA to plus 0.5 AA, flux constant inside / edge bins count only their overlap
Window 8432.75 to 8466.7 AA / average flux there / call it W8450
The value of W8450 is 13.3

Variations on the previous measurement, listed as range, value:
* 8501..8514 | 13.2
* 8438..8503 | 13.3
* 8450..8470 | 13.5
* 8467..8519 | 13.1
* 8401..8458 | 13.5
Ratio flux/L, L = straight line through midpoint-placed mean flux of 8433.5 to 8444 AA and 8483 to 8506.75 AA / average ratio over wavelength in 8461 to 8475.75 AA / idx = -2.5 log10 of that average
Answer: -0.04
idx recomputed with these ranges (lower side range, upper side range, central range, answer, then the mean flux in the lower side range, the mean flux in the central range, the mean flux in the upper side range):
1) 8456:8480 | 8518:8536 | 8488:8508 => 0.03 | 13.4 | 12.9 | 13.1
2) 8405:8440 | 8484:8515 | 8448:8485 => -0.03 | 13.3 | 13.5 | 13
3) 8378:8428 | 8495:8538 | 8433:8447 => 0.02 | 13.4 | 13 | 12.9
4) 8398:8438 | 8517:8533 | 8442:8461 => -0.03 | 13.4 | 13.6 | 13.2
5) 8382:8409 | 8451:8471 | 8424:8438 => 0.02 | 13.3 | 13.1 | 13.4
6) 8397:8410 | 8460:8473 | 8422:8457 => 0.00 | 13.6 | 13.4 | 13.4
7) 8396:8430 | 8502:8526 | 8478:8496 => -0.03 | 13.5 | 13.6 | 13.1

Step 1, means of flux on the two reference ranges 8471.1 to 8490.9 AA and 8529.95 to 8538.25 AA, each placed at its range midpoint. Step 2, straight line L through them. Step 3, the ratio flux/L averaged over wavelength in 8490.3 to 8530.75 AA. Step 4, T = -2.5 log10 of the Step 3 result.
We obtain 0.03 mag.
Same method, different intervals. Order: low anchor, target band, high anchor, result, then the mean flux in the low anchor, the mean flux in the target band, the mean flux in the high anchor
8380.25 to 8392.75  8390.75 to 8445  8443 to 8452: -0.002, 13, 13.4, 13.8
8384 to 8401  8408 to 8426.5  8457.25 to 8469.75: -0.027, 13.2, 13.6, 13.3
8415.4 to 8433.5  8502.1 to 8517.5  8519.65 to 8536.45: 0.016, 13.7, 13.1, 13.2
